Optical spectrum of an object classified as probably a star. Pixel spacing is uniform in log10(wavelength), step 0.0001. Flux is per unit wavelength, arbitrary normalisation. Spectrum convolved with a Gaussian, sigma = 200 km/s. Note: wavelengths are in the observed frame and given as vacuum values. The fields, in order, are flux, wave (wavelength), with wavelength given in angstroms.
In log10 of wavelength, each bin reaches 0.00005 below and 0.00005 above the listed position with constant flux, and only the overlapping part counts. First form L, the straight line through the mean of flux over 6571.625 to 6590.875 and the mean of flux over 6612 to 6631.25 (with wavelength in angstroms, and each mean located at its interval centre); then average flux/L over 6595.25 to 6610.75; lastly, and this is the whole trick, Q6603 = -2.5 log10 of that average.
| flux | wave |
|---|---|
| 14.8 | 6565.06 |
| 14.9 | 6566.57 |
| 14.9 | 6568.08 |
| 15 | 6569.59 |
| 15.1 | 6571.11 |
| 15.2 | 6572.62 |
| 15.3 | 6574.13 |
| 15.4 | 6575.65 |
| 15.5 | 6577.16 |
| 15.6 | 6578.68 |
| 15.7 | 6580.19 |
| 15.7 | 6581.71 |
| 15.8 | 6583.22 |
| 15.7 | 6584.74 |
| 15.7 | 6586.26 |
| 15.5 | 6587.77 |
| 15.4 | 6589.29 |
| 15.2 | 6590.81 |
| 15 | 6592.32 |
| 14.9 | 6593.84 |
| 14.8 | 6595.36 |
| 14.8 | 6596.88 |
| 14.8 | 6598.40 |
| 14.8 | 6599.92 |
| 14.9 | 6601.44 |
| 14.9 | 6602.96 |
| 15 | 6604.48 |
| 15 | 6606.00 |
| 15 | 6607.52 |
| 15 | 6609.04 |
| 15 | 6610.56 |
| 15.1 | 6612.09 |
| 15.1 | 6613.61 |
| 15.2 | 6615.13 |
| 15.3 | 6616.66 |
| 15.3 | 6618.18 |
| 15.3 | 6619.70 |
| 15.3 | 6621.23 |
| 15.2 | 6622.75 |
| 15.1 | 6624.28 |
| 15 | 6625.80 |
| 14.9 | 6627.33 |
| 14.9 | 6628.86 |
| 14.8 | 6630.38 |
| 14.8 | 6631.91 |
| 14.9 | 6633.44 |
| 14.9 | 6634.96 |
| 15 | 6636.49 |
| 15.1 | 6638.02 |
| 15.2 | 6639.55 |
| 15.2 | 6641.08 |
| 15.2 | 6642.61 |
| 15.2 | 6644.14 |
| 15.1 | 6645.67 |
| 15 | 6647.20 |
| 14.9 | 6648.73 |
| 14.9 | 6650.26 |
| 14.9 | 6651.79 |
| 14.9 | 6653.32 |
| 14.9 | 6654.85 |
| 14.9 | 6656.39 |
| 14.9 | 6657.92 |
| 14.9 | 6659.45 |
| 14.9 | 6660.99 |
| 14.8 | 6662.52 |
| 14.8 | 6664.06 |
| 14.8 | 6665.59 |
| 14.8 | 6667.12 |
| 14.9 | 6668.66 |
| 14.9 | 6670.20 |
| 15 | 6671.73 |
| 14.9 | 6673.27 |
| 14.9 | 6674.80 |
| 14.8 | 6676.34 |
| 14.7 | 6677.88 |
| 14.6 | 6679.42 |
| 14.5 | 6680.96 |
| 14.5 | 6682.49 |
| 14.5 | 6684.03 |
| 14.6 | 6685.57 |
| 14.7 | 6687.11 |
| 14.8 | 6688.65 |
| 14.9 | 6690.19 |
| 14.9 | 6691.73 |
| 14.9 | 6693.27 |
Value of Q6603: 0.03 mag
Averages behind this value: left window 15.5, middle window 14.9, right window 15.1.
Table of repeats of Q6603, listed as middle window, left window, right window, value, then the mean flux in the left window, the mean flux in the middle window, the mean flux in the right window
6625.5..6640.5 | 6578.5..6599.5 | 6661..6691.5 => 0.01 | 15.3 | 14.9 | 14.8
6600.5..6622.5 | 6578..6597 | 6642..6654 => 0.01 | 15.4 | 15.1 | 15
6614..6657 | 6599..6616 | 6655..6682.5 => -0.01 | 15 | 15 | 14.8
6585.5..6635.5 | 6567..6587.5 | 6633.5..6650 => 0.01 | 15.4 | 15.1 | 15.1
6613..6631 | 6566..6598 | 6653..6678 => 0.00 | 15.3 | 15.1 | 14.9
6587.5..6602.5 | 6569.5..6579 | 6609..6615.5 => 0.01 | 15.3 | 15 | 15.1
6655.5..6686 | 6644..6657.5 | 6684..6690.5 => 0.00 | 15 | 14.8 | 14.7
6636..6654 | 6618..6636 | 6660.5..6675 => -0.01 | 15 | 15.1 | 14.9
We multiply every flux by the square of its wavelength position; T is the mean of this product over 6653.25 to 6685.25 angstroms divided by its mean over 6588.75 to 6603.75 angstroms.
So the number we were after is 1.01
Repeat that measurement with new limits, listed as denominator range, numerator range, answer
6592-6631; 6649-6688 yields 1.00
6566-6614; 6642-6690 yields 1.00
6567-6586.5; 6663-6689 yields 0.99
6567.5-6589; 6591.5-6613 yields 0.97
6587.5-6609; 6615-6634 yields 1.01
